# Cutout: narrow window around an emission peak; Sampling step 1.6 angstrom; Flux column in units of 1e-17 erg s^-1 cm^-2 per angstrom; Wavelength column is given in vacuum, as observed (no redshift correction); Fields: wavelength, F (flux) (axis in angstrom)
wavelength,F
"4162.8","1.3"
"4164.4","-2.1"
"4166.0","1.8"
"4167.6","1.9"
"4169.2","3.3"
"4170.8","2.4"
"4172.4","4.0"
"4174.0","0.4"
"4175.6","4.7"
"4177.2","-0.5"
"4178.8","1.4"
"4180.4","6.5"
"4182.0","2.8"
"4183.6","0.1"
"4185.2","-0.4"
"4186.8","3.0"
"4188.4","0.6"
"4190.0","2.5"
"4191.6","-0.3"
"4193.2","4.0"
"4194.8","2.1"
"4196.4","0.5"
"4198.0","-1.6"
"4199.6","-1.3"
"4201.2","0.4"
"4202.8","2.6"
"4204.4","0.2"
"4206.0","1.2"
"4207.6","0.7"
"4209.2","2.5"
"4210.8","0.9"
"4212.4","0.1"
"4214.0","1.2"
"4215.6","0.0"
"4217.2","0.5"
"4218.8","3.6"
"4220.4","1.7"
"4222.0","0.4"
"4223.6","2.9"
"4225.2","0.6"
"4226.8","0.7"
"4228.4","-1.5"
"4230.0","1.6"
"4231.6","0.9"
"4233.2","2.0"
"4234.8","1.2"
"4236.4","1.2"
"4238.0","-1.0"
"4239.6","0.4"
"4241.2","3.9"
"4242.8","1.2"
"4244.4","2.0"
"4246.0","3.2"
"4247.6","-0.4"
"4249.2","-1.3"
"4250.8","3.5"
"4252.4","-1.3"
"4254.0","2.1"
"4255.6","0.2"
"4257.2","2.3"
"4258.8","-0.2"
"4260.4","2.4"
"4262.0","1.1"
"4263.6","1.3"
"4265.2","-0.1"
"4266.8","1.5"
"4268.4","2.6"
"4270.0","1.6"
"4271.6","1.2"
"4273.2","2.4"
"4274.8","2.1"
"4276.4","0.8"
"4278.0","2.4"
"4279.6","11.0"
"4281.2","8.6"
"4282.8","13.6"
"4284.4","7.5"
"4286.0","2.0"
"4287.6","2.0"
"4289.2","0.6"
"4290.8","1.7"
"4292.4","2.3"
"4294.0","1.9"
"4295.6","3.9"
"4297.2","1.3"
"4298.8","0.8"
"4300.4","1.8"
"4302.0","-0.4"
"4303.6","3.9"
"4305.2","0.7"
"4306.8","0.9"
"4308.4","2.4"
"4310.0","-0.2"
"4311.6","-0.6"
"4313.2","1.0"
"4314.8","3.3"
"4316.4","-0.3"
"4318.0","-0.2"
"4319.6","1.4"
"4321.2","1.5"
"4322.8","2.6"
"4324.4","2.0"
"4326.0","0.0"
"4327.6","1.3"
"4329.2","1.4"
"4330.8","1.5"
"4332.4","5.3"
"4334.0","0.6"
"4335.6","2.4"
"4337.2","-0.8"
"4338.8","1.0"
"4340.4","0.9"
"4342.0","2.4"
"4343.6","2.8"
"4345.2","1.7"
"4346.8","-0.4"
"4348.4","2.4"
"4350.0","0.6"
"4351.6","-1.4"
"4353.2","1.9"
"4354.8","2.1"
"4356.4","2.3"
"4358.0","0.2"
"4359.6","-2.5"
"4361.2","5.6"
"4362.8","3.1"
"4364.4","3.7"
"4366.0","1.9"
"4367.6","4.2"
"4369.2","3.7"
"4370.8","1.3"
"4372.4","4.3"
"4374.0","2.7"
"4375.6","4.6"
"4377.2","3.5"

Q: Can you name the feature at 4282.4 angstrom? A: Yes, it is [O II] 3727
